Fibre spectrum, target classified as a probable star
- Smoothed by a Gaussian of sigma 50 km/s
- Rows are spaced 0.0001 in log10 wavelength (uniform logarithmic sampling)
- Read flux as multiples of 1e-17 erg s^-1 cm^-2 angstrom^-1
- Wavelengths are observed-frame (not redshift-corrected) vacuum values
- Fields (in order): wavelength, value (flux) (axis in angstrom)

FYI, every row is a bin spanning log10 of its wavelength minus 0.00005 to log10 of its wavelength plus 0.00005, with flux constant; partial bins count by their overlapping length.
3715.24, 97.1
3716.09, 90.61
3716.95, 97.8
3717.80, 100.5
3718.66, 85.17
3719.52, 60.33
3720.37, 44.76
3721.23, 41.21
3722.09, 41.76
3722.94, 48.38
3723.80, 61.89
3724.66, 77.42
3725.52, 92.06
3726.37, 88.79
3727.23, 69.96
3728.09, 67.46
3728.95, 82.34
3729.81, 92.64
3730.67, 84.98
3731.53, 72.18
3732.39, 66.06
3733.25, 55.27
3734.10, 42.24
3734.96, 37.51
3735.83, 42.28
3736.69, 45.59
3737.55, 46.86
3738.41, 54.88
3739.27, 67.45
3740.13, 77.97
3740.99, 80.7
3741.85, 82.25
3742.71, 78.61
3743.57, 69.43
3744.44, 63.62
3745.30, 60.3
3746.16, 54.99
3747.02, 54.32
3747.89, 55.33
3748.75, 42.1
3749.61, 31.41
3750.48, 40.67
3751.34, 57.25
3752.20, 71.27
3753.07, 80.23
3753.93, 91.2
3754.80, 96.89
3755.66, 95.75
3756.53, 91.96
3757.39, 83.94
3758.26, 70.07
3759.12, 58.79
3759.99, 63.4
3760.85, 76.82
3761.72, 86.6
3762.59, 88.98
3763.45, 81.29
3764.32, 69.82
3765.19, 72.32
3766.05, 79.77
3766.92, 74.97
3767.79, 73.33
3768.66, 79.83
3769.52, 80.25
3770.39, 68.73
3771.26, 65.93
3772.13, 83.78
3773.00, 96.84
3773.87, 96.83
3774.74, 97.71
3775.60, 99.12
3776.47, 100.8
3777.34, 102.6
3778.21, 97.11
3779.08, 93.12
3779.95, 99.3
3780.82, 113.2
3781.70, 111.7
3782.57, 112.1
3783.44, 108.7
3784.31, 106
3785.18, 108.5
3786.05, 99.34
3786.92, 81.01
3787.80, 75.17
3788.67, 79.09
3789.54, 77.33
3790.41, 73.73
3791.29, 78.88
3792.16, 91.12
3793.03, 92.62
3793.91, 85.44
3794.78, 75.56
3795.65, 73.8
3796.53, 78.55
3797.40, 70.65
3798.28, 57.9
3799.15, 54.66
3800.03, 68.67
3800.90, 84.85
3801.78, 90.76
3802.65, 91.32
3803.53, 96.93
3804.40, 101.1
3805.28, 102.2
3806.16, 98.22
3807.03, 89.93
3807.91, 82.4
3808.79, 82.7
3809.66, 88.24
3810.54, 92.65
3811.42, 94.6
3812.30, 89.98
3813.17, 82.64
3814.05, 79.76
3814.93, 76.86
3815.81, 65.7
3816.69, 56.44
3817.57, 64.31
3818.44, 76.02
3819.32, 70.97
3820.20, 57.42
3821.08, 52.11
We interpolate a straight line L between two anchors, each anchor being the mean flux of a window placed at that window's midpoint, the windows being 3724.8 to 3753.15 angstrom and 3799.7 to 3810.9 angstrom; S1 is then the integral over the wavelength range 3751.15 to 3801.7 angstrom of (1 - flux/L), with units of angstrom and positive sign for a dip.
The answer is -3.89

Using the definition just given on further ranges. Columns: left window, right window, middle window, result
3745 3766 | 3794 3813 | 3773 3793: -4.5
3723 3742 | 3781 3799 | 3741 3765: 1.2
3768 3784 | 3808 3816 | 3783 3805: 1.3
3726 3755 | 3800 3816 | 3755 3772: -1.1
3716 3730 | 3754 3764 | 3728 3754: 4.9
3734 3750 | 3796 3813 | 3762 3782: -4.8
